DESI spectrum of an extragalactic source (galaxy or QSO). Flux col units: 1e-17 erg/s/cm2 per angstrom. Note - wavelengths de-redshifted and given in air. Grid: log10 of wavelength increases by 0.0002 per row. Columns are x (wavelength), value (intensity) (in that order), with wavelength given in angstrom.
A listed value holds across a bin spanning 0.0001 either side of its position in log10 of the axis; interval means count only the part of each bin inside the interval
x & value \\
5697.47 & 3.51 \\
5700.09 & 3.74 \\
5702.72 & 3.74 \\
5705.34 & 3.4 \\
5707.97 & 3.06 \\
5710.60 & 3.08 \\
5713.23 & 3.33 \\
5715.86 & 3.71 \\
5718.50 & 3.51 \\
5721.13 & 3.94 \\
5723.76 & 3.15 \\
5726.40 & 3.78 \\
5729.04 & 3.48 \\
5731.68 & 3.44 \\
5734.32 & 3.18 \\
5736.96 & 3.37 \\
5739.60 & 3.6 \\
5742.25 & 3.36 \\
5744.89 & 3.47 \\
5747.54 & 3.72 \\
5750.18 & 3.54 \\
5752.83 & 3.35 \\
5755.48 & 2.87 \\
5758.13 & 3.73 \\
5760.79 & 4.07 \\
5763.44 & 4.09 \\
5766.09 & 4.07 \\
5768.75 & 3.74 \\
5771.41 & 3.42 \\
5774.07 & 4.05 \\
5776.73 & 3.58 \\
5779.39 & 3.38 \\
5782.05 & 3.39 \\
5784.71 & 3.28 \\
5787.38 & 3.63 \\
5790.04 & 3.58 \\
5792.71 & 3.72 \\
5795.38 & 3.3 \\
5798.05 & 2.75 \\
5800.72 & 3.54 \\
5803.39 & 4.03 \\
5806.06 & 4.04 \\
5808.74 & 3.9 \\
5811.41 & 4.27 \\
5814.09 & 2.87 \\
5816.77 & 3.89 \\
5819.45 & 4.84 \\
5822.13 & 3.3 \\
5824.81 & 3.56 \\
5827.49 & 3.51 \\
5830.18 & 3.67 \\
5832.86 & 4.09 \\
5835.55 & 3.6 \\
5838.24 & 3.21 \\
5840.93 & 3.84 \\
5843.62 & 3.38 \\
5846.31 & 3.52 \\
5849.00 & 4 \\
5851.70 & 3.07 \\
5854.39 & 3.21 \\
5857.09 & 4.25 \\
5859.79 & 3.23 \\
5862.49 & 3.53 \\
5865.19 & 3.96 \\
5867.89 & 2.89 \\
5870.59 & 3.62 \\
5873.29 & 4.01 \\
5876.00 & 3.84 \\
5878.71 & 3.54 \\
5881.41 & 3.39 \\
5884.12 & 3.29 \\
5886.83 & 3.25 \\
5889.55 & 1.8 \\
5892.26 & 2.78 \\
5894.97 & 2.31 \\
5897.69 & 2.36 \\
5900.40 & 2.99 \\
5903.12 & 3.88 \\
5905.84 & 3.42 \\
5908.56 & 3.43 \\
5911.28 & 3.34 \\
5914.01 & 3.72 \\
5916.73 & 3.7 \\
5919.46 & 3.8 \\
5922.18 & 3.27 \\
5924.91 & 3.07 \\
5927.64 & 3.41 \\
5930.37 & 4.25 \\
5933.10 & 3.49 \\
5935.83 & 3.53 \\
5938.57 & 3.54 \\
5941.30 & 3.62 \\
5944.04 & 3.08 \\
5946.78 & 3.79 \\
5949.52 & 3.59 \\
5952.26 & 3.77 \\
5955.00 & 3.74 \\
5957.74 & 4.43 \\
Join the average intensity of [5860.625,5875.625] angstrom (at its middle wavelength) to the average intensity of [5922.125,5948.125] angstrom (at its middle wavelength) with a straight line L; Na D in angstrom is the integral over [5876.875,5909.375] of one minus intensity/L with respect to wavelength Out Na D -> 4.82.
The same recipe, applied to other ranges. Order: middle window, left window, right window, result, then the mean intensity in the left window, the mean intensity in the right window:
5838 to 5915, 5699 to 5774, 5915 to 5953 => 4.6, 3.54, 3.56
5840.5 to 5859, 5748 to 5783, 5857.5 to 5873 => -0.2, 3.64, 3.53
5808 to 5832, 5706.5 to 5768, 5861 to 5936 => -2.3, 3.52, 3.35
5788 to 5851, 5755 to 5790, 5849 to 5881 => -0.9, 3.65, 3.57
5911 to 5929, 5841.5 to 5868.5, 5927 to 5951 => 0.5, 3.53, 3.59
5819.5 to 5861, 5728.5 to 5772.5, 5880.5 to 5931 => -3.0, 3.56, 3.22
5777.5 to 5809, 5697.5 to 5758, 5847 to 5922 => -1.1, 3.45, 3.36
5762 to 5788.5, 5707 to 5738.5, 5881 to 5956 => -2.0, 3.42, 3.34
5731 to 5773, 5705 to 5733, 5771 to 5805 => -1.1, 3.44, 3.52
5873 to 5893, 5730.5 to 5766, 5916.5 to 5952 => 1.9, 3.54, 3.55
